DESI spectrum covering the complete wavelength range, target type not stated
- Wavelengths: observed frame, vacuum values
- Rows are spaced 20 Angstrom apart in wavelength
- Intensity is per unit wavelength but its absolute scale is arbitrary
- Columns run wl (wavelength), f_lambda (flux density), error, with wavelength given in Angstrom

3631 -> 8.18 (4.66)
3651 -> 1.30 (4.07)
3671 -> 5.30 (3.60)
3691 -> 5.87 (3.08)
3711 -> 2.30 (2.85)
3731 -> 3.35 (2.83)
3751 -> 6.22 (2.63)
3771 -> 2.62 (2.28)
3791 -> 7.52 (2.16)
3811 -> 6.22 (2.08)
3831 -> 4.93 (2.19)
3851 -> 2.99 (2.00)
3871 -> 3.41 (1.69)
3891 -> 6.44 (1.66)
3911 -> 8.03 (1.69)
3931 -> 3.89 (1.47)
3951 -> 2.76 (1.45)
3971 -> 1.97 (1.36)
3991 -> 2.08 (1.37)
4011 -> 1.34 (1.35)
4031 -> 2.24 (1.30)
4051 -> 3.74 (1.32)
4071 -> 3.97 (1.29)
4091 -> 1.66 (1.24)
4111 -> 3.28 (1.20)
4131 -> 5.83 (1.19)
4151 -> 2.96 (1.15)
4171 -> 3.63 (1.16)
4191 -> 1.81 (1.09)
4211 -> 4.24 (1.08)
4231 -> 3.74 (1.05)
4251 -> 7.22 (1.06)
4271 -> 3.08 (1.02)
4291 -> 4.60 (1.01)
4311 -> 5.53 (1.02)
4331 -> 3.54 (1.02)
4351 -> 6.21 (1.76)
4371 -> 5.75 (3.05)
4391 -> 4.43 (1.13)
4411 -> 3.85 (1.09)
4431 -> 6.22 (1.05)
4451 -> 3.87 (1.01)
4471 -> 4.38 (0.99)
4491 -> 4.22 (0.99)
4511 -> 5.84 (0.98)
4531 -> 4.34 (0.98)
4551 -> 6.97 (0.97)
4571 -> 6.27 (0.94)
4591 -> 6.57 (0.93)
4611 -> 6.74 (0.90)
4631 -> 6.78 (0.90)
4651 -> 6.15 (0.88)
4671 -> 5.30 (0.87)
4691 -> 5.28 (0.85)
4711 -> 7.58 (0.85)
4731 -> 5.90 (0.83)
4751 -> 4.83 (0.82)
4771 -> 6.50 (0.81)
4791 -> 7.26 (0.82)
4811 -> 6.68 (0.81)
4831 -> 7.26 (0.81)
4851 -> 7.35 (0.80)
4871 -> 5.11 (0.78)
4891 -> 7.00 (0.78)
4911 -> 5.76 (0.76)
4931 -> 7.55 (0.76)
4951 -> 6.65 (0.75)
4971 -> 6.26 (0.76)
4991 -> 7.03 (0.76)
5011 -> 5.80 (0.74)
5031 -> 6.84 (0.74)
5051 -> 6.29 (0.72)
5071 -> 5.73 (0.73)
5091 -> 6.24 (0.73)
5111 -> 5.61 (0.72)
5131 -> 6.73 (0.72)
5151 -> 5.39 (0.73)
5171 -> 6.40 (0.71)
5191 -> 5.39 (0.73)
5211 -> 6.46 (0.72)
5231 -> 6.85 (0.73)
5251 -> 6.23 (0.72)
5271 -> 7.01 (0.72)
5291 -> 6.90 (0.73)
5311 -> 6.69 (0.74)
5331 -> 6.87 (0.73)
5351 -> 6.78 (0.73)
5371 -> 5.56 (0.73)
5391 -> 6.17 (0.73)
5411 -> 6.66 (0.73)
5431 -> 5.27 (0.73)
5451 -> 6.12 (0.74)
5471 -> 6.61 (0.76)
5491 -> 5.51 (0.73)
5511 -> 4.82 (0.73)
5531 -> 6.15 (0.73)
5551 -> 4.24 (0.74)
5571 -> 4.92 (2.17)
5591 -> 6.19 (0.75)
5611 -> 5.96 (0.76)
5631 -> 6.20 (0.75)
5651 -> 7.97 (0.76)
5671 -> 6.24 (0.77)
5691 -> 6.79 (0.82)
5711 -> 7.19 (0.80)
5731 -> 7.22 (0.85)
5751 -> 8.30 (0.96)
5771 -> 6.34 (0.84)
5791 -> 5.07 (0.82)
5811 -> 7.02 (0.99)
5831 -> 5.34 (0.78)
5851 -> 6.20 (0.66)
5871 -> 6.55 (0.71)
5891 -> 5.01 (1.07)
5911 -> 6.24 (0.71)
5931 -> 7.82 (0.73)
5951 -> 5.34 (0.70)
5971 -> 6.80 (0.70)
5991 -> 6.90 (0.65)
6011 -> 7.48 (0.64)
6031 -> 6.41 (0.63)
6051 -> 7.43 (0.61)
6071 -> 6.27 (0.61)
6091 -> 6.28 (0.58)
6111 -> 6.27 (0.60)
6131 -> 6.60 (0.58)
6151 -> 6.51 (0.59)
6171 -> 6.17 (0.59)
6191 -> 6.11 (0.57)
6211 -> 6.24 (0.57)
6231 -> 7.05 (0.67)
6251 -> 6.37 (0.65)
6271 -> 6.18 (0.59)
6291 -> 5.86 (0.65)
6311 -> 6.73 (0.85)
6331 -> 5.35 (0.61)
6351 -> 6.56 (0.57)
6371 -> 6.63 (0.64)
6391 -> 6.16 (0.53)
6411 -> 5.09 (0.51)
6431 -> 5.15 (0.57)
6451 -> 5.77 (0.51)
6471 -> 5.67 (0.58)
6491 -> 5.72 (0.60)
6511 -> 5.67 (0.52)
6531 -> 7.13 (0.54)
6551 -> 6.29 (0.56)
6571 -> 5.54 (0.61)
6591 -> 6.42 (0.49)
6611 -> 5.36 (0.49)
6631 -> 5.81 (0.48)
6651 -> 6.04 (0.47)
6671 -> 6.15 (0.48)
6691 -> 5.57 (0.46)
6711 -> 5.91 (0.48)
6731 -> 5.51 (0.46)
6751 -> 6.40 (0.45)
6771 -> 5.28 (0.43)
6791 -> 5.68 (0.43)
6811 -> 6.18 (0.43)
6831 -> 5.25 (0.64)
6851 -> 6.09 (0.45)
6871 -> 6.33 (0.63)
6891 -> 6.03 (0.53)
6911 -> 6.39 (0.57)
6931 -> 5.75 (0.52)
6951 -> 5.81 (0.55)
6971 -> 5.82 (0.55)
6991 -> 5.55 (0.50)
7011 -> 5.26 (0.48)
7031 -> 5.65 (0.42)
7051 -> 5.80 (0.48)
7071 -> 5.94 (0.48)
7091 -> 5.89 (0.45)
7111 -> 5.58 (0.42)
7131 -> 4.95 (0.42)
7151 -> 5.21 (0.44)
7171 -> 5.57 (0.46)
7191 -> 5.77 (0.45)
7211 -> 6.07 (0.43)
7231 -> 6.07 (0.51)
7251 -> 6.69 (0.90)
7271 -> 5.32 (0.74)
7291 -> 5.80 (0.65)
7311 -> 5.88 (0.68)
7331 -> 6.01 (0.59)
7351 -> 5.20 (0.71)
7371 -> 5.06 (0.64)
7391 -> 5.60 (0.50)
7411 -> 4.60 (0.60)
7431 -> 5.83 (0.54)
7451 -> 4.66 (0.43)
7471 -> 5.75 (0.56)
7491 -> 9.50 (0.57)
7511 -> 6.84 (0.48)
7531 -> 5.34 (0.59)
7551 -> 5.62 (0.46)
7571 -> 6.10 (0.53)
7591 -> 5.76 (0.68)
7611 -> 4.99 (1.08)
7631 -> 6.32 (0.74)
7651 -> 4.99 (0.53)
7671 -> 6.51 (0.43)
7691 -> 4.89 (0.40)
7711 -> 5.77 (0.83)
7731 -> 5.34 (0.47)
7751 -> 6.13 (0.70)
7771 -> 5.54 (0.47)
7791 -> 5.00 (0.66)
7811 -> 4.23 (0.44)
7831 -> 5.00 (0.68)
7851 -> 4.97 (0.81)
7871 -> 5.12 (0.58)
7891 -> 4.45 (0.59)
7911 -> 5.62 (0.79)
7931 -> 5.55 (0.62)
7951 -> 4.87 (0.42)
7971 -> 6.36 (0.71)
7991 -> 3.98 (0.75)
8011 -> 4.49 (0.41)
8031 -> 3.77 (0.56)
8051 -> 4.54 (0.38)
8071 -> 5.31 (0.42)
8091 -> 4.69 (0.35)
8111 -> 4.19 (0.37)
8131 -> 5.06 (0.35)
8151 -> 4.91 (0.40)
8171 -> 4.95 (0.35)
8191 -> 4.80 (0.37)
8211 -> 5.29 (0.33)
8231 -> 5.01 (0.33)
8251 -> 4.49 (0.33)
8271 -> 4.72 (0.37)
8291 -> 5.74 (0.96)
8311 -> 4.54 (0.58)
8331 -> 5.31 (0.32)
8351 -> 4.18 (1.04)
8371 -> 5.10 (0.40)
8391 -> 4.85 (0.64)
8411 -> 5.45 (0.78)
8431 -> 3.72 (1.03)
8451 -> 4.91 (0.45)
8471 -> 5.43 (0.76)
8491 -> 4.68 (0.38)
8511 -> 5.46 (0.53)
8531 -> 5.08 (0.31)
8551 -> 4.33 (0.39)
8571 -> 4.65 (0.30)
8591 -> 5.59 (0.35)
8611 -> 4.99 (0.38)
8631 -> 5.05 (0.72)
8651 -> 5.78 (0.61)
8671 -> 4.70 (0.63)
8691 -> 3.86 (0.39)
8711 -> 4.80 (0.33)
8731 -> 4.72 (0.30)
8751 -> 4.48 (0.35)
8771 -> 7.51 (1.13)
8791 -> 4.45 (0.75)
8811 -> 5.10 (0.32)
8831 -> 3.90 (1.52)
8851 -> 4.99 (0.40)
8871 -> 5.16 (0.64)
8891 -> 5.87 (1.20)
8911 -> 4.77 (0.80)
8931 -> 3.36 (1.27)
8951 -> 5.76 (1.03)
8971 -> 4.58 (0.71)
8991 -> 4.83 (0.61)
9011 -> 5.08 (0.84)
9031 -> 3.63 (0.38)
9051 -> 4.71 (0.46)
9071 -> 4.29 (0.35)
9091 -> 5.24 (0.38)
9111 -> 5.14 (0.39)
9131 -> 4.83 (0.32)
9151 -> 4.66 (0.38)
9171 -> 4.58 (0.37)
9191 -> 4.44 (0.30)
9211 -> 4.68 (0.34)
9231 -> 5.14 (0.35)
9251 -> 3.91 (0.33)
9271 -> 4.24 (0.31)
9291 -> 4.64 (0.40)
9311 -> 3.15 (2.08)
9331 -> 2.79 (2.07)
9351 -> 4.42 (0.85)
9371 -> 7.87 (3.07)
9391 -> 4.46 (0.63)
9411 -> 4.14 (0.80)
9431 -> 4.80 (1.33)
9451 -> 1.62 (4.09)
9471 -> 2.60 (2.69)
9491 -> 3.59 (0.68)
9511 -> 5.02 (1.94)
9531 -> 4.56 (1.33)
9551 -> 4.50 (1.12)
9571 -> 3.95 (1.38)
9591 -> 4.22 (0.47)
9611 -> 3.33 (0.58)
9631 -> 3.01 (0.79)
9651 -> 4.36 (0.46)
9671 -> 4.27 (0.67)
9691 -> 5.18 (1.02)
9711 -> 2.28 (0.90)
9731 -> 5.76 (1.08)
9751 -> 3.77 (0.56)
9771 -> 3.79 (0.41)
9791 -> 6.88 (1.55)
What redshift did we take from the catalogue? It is 0.140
